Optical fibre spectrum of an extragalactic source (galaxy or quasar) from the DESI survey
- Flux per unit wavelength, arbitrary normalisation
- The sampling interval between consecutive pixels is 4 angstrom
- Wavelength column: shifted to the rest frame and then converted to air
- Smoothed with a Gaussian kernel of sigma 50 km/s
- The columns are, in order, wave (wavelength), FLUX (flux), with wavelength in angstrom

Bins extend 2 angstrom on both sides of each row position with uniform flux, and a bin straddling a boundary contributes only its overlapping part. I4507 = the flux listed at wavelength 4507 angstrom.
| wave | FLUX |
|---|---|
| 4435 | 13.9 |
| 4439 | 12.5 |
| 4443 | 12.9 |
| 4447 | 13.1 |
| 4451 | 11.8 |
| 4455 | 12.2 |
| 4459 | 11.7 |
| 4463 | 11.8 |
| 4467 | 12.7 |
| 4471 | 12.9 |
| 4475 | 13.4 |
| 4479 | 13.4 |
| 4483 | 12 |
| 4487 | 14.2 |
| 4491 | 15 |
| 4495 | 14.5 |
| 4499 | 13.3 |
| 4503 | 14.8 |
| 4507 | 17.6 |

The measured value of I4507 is 17.6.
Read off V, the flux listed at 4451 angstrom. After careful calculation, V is 11.8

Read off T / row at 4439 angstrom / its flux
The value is 12.5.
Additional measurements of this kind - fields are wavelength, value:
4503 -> 14.8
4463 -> 11.8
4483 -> 12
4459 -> 11.7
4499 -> 13.3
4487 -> 14.2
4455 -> 12.2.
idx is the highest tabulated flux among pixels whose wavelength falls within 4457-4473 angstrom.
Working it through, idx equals 12.9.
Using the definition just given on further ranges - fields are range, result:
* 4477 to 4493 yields 15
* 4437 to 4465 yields 13.1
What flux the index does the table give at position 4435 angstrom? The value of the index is 13.9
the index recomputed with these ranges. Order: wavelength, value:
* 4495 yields 14.5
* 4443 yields 12.9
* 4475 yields 13.4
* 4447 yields 13.1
